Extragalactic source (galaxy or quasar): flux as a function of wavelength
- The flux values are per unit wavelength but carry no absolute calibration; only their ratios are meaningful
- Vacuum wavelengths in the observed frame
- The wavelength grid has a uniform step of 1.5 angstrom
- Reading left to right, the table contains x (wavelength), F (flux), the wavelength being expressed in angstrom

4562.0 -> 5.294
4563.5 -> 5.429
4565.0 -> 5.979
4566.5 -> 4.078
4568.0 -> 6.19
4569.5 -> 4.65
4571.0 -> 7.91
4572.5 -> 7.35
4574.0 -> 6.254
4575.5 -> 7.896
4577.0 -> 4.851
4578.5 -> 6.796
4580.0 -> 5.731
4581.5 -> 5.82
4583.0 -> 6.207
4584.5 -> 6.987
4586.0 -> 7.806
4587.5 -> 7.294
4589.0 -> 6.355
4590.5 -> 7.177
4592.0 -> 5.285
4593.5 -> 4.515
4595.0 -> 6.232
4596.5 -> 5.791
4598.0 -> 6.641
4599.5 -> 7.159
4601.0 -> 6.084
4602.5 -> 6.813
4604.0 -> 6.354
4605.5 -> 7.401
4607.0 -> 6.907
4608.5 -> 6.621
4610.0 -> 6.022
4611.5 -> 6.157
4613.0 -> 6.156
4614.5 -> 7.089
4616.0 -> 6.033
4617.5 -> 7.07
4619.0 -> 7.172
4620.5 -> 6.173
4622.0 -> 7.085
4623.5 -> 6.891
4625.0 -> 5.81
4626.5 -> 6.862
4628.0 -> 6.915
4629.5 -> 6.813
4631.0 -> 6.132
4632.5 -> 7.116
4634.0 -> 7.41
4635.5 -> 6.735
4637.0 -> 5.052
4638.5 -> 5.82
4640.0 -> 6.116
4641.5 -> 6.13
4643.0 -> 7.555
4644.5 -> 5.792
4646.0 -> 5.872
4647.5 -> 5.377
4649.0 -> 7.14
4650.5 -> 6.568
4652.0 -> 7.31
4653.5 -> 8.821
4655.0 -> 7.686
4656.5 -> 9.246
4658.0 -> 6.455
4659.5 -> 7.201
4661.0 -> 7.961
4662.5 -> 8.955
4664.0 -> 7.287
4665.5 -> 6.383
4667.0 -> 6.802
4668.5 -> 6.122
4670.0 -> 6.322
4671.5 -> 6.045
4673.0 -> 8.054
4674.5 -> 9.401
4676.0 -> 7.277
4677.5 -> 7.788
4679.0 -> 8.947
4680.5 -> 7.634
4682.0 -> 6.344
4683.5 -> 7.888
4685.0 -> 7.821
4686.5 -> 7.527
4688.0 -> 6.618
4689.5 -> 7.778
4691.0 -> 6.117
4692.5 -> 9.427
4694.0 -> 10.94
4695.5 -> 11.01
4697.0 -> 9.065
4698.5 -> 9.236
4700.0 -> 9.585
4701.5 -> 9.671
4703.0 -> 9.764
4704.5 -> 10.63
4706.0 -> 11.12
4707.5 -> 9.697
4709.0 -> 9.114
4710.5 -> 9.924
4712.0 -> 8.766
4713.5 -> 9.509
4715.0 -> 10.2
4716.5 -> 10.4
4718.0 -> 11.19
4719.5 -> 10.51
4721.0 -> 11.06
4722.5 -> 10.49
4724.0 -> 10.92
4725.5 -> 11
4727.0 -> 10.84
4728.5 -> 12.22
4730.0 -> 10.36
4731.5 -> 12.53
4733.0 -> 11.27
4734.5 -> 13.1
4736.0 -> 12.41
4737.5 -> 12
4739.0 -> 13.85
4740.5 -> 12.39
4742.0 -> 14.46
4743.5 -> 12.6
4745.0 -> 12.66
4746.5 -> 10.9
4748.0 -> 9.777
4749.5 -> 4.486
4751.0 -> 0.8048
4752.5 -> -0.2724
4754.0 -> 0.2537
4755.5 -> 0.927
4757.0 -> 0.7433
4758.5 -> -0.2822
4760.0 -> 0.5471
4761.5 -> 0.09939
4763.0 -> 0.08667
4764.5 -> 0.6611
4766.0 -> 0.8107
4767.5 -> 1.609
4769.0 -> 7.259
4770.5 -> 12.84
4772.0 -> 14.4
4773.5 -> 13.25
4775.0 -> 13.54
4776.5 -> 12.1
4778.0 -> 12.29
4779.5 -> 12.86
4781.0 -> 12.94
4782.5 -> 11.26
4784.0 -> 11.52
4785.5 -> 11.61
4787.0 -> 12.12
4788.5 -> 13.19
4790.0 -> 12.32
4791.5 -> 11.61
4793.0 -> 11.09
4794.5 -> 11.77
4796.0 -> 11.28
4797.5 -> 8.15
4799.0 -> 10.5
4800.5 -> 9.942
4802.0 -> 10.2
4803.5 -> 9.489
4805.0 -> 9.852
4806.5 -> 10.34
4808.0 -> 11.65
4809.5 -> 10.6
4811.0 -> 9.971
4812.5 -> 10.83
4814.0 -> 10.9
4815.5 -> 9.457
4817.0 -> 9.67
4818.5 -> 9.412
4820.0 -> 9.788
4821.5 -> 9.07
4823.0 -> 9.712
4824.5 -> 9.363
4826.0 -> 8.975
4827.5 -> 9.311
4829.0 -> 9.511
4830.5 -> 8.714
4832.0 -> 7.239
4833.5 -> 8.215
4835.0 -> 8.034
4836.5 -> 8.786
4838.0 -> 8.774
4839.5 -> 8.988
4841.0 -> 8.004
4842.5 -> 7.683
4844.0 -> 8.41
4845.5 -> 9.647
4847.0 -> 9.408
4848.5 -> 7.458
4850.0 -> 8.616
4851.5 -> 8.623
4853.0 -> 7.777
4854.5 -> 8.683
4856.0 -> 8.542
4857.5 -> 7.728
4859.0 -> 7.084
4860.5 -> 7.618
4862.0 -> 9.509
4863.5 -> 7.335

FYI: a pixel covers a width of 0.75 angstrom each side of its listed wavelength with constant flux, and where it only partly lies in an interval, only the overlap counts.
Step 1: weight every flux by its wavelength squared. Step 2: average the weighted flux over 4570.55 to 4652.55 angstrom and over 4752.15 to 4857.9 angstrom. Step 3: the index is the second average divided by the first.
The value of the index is 1.4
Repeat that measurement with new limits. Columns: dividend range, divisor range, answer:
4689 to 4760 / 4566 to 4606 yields 1.53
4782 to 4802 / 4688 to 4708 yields 1.24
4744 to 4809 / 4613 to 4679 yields 1.26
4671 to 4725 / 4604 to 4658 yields 1.40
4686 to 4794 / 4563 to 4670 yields 1.47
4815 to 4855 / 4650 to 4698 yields 1.21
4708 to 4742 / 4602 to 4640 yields 1.78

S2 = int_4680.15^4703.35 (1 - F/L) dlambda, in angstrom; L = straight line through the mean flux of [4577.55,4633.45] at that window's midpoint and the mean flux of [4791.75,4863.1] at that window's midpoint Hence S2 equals -2.8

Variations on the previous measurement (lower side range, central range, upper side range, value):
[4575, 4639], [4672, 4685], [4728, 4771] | -2.3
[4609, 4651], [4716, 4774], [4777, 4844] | 4.2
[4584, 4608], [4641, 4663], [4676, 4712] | 1.8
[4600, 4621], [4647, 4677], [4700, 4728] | 3.8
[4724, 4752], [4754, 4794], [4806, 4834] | 8.7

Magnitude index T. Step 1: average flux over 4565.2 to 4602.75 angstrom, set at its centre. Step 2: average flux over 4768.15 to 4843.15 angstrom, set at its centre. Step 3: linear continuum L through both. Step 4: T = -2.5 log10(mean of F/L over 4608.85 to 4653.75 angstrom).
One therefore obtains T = 0.10 mag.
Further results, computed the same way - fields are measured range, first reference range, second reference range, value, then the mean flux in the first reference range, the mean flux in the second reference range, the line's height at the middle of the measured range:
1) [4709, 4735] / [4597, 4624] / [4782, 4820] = -0.19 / 6.65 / 10.7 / 9.03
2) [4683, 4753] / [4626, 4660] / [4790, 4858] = -0.25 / 6.78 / 9.41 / 7.87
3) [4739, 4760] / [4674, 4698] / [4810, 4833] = 0.38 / 8.22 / 9.46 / 8.8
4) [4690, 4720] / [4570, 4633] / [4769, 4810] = -0.06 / 6.56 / 11.5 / 9.28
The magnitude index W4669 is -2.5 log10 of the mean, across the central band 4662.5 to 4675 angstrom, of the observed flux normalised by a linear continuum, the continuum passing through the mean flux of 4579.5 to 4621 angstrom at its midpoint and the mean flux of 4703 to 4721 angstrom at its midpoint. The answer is 0.219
